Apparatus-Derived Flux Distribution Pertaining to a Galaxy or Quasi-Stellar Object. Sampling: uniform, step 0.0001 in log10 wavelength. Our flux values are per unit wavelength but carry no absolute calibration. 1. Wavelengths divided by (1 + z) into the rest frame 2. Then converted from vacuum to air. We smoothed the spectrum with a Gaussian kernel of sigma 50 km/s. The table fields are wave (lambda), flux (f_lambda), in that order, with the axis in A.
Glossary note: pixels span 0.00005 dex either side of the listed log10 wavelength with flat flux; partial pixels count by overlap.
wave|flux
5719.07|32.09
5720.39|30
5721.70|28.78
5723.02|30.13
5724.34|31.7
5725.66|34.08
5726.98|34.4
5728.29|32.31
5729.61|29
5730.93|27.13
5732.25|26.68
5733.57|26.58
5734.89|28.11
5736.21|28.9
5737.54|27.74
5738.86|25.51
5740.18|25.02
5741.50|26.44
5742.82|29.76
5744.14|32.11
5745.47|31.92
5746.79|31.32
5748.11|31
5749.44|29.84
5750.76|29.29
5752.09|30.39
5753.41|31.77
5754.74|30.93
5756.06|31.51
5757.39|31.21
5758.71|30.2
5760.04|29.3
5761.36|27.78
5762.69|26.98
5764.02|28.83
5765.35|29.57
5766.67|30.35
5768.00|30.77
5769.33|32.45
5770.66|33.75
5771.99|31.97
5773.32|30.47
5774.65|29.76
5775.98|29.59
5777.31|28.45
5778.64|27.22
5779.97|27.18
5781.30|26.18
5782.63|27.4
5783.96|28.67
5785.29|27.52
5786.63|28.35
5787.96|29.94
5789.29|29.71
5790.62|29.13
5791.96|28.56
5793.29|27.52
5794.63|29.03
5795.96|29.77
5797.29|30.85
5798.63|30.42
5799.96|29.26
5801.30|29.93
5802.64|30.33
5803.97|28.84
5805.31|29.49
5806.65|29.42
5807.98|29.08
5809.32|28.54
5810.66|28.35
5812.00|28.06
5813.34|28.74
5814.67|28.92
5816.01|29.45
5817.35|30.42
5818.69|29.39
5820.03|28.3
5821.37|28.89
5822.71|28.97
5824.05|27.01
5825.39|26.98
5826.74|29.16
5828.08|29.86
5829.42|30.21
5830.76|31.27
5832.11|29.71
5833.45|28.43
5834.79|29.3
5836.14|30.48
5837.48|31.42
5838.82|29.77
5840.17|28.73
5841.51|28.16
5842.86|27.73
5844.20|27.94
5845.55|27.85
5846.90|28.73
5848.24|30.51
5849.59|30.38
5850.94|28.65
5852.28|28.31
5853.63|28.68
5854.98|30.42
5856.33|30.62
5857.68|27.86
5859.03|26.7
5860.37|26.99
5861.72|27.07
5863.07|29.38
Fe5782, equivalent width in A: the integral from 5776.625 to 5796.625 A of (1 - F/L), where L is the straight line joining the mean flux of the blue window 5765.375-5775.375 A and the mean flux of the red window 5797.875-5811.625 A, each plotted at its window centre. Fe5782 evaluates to 1.3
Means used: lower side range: 31.2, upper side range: 29.3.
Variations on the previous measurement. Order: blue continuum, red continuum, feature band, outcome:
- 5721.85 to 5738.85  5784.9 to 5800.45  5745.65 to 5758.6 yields -0.62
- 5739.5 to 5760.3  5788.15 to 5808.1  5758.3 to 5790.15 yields 0.57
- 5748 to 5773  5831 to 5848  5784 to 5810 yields 0.50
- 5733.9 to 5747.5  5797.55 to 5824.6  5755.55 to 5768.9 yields -0.41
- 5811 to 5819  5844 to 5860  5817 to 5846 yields -0.06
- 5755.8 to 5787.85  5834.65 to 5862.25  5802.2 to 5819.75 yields 0.00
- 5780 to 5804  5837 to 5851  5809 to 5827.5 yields 0.21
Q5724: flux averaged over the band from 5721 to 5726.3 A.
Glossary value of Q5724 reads 31.2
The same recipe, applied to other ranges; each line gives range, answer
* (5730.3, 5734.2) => 26.8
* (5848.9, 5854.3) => 29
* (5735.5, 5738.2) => 28.2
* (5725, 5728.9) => 33.7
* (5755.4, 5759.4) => 31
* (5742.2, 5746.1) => 31.2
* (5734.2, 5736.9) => 28.4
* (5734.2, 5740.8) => 27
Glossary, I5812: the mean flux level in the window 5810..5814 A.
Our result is 28.4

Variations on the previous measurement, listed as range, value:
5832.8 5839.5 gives 29.9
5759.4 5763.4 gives 28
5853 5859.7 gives 28.9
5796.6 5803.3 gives 30.1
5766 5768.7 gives 30.6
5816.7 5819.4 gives 29.9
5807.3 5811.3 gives 28.7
